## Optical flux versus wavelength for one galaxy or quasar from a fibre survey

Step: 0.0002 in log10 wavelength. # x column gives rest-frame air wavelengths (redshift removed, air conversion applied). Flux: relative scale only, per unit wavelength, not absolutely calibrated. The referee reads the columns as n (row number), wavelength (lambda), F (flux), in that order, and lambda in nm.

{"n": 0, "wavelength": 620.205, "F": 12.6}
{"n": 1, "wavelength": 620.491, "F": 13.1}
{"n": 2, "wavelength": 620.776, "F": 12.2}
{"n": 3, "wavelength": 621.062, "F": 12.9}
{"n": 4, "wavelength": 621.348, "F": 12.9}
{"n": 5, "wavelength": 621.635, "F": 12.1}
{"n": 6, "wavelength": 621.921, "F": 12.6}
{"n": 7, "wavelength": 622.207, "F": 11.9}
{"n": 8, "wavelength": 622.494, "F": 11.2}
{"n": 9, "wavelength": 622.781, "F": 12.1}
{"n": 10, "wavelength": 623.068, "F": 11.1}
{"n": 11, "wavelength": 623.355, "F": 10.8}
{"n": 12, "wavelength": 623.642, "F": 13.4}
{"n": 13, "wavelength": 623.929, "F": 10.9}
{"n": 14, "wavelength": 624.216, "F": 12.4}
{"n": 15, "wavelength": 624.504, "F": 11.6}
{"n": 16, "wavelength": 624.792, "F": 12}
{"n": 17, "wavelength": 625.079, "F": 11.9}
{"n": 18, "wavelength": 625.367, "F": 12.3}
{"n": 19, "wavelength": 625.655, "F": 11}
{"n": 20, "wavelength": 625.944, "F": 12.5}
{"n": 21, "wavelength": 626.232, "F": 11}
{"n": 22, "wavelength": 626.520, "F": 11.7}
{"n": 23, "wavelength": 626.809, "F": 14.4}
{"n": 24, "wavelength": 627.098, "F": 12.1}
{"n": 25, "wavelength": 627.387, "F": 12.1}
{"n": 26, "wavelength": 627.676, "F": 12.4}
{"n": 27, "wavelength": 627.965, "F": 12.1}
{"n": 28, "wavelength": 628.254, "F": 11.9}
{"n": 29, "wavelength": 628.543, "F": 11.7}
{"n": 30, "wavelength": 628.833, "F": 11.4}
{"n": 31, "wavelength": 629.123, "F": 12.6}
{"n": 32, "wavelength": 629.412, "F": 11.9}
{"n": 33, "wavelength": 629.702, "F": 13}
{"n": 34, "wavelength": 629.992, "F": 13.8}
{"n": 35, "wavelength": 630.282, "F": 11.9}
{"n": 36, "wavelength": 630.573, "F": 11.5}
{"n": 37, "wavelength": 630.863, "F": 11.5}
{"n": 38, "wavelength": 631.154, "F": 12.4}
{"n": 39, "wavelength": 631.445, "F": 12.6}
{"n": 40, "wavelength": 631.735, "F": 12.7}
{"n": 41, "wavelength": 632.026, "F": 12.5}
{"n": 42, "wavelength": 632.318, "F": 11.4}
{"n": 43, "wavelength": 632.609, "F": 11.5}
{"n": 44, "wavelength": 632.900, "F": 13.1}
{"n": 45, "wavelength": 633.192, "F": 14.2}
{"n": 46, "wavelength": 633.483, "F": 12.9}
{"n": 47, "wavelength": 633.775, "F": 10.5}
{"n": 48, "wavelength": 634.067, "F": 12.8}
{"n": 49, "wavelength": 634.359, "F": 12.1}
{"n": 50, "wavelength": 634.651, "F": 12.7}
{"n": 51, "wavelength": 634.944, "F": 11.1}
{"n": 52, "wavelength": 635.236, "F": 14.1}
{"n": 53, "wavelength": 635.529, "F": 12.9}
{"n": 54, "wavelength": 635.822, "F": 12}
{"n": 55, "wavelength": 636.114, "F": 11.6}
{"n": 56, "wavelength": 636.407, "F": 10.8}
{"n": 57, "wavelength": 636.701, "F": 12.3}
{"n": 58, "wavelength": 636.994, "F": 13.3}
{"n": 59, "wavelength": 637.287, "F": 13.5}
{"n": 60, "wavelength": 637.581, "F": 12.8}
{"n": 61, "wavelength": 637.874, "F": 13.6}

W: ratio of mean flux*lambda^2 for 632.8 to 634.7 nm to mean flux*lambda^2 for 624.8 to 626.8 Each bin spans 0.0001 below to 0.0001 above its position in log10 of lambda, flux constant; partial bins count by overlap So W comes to 1.08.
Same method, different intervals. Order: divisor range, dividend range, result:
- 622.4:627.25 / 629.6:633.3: 1.07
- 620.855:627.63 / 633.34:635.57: 1.06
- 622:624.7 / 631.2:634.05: 1.09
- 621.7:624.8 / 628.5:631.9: 1.06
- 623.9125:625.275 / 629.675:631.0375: 1.05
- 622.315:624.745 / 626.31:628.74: 1.06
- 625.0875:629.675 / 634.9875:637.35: 1.06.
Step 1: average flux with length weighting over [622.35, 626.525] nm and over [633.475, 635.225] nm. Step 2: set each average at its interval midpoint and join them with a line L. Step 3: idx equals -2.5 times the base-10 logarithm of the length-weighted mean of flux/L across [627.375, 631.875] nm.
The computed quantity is -0.03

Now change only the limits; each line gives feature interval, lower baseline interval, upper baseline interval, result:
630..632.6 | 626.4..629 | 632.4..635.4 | 0.02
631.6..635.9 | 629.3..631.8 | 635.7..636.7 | -0.05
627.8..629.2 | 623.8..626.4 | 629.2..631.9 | 0.02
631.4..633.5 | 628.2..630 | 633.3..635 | -0.04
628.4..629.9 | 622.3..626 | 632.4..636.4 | -0.01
